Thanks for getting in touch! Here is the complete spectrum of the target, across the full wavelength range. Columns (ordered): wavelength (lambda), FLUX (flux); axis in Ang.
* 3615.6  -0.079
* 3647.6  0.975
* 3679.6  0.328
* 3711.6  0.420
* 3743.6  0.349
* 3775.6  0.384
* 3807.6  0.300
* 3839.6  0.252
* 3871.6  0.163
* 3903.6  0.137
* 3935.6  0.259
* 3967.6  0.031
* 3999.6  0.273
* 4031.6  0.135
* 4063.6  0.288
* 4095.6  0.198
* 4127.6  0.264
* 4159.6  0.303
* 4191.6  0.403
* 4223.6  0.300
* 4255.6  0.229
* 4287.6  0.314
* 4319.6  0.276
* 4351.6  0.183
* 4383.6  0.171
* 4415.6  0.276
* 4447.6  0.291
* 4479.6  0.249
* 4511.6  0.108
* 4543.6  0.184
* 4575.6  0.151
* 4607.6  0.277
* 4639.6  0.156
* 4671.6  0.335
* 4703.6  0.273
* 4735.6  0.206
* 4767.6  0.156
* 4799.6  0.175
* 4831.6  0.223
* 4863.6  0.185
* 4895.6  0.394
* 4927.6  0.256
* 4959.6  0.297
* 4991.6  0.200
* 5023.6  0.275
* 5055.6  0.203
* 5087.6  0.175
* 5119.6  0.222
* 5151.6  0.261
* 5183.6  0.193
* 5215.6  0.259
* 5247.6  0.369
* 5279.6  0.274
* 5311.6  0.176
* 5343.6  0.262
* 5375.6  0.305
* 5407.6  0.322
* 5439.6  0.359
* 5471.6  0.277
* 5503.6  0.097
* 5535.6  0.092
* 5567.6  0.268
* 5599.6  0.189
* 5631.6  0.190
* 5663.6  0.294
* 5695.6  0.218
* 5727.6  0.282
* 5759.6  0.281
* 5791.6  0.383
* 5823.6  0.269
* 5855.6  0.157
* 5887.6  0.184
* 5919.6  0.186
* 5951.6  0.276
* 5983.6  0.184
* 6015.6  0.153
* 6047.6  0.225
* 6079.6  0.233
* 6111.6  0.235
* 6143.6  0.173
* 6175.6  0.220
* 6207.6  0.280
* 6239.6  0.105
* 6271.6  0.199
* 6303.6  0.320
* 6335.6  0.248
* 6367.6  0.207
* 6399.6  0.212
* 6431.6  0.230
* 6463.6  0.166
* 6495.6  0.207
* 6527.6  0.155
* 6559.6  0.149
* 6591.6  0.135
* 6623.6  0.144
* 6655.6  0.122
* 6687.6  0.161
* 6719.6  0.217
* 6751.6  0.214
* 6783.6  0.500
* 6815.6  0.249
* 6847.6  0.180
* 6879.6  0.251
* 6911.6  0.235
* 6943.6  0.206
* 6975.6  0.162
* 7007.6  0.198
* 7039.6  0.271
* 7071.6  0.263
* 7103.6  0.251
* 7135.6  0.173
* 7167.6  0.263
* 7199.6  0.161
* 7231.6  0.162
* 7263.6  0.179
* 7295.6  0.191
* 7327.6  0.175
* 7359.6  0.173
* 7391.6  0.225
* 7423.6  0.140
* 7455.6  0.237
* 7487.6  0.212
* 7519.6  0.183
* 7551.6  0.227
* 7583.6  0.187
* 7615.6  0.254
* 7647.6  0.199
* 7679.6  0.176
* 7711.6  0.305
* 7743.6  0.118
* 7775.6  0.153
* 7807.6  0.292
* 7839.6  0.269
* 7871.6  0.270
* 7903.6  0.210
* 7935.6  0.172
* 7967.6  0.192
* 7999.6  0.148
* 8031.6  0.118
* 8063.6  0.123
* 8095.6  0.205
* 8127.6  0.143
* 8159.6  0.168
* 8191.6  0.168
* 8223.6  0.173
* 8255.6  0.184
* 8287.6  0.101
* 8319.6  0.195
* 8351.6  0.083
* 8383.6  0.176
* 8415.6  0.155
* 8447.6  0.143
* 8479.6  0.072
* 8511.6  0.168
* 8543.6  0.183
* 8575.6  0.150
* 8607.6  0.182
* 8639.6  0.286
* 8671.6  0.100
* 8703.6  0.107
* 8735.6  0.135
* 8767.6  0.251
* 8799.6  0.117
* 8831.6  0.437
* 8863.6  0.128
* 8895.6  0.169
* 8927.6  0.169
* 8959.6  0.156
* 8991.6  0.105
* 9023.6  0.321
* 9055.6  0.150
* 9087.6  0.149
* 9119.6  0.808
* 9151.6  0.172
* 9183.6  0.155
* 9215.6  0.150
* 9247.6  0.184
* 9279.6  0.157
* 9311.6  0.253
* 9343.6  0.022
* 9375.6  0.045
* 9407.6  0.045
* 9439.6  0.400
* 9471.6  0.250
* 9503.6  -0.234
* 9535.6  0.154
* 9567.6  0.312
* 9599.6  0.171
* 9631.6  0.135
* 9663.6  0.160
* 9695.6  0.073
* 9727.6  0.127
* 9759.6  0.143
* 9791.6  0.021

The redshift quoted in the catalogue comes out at 0.82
